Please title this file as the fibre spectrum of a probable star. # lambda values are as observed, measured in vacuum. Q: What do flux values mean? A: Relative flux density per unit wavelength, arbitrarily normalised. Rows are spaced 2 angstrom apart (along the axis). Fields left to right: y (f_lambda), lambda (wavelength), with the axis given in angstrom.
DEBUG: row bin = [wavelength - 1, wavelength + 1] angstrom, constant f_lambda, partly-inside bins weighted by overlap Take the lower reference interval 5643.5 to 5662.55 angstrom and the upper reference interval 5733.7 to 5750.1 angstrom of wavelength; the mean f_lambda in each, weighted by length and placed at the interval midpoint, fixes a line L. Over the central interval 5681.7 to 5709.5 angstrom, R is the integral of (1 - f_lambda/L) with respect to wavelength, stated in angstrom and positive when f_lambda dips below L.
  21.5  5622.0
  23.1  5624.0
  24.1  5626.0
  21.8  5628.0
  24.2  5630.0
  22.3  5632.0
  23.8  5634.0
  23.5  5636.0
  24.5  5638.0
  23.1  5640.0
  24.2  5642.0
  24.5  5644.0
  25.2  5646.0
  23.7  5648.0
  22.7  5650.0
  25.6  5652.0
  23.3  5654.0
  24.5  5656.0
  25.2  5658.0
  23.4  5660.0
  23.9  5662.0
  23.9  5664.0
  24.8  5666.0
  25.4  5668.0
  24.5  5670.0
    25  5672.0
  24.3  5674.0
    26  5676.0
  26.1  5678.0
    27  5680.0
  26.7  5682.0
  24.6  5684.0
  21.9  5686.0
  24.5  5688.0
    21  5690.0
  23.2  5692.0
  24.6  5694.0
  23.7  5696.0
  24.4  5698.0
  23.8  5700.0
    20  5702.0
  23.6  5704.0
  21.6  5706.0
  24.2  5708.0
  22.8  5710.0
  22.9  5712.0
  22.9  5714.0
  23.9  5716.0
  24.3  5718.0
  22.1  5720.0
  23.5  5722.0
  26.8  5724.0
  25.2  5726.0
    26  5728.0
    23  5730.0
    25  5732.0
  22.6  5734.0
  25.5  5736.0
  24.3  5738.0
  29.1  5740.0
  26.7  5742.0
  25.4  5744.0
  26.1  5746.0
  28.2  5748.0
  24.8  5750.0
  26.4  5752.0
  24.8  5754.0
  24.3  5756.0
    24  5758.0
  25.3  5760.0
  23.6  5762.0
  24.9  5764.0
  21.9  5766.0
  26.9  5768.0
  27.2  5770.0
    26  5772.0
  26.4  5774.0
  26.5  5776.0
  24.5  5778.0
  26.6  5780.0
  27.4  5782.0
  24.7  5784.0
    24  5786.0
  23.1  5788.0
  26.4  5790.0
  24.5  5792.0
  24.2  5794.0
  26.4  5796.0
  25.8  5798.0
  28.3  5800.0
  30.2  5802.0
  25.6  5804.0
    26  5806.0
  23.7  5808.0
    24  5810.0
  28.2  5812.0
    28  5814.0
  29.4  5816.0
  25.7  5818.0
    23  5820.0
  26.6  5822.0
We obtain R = 2.0 angstrom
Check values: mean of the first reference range 24.2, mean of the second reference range 26.1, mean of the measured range 23.3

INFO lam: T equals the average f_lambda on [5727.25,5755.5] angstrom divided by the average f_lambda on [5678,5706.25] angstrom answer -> 1.1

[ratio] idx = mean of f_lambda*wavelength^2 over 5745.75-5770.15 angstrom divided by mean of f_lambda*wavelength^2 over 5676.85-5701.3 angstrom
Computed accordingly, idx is 1.06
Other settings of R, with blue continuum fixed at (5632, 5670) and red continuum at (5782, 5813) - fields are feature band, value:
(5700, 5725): 1.58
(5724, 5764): -0.26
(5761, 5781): -0.01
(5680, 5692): 0.27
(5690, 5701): 0.42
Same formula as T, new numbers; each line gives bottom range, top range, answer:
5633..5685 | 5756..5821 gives 1.04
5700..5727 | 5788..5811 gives 1.10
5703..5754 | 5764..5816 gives 1.05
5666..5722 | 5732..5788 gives 1.06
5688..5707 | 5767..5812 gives 1.13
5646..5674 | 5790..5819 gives 1.09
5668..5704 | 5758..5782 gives 1.05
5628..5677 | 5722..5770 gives 1.04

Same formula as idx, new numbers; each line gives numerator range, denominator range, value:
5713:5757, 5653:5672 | 1.05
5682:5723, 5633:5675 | 0.98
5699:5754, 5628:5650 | 1.06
